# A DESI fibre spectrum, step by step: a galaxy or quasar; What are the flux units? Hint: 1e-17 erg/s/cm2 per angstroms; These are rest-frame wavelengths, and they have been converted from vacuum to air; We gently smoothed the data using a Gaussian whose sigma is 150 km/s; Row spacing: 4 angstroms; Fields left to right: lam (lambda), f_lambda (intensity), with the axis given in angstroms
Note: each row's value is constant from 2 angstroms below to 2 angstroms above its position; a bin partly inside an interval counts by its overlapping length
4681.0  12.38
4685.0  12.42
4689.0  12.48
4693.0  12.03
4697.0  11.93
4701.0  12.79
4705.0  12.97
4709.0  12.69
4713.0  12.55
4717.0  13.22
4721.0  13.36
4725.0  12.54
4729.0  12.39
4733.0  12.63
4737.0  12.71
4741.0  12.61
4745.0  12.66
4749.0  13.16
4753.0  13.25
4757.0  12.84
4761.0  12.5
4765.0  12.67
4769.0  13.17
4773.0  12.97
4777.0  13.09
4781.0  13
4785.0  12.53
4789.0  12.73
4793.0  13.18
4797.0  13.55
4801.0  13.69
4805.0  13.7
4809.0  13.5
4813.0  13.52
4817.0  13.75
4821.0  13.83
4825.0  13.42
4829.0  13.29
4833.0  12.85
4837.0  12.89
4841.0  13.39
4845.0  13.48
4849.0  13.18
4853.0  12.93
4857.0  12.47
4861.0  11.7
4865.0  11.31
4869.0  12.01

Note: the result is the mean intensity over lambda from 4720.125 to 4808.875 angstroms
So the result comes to 13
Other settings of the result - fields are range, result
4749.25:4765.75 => 12.9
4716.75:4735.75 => 12.8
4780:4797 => 12.9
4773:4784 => 13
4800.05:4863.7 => 13.2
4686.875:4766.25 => 12.7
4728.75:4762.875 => 12.8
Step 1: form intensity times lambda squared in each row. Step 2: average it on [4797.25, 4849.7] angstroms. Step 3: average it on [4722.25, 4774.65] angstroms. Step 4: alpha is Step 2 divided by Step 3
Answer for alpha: 1.1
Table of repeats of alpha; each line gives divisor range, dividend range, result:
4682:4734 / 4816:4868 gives 1.08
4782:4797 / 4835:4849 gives 1.05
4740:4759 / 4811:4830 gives 1.08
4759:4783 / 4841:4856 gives 1.05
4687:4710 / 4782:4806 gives 1.10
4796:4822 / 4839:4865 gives 0.95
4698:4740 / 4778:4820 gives 1.08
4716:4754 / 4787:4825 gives 1.08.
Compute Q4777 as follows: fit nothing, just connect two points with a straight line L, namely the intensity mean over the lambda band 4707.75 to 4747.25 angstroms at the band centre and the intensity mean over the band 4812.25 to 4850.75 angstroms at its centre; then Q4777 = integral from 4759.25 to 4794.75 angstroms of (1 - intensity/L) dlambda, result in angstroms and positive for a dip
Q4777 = 0.4 angstroms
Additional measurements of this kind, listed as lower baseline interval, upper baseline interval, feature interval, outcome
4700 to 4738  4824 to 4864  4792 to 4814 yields -1.1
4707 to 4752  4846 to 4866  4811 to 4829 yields -1.5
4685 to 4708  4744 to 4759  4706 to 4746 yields 0.0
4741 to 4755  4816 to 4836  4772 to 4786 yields 0.2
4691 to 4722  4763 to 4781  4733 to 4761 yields 0.1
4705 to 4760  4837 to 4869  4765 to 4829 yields -2.9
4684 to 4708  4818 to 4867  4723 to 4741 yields 0.0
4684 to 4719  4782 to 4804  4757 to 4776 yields 0.2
